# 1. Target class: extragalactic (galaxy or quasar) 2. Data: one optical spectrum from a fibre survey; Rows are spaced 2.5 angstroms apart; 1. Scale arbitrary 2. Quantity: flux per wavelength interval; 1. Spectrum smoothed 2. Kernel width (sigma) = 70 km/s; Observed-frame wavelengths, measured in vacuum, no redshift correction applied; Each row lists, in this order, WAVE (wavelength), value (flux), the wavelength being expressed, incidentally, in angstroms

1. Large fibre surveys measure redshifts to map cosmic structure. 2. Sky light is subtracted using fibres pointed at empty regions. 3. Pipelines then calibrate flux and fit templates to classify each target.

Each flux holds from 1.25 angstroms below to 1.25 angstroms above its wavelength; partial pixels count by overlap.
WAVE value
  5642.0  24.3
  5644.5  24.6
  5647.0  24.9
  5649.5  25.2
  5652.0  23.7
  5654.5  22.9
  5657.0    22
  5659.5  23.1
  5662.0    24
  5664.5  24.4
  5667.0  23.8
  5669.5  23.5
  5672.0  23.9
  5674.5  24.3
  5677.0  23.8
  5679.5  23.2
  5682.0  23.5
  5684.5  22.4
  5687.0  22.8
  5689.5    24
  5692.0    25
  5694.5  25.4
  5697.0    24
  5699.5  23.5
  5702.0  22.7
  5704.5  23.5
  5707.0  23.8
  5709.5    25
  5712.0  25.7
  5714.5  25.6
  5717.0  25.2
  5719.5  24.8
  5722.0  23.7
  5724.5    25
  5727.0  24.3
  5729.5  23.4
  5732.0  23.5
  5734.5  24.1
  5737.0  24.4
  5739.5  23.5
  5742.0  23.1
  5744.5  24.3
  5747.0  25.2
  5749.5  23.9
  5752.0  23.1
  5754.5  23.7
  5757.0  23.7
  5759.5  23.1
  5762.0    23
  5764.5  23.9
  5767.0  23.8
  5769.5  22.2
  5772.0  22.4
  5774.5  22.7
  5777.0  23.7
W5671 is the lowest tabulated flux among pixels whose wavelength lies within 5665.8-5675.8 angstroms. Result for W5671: 23.5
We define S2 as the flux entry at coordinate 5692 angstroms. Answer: 25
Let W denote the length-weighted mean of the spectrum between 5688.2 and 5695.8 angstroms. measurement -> 24.8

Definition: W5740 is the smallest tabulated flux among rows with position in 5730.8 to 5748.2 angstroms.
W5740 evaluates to 23.1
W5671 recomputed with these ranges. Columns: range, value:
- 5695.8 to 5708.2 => 22.7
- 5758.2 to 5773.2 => 22.2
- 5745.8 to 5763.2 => 23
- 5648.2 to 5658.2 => 22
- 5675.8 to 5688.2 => 22.4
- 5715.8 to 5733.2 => 23.4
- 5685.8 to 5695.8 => 22.8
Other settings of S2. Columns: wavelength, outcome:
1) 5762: 23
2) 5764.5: 23.9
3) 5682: 23.5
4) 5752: 23.1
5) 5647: 24.9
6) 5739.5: 23.5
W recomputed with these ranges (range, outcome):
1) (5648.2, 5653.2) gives 24.5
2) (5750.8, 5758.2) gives 23.5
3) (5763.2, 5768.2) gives 23.8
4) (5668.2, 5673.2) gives 23.7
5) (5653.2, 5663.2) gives 23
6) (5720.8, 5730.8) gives 24.1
